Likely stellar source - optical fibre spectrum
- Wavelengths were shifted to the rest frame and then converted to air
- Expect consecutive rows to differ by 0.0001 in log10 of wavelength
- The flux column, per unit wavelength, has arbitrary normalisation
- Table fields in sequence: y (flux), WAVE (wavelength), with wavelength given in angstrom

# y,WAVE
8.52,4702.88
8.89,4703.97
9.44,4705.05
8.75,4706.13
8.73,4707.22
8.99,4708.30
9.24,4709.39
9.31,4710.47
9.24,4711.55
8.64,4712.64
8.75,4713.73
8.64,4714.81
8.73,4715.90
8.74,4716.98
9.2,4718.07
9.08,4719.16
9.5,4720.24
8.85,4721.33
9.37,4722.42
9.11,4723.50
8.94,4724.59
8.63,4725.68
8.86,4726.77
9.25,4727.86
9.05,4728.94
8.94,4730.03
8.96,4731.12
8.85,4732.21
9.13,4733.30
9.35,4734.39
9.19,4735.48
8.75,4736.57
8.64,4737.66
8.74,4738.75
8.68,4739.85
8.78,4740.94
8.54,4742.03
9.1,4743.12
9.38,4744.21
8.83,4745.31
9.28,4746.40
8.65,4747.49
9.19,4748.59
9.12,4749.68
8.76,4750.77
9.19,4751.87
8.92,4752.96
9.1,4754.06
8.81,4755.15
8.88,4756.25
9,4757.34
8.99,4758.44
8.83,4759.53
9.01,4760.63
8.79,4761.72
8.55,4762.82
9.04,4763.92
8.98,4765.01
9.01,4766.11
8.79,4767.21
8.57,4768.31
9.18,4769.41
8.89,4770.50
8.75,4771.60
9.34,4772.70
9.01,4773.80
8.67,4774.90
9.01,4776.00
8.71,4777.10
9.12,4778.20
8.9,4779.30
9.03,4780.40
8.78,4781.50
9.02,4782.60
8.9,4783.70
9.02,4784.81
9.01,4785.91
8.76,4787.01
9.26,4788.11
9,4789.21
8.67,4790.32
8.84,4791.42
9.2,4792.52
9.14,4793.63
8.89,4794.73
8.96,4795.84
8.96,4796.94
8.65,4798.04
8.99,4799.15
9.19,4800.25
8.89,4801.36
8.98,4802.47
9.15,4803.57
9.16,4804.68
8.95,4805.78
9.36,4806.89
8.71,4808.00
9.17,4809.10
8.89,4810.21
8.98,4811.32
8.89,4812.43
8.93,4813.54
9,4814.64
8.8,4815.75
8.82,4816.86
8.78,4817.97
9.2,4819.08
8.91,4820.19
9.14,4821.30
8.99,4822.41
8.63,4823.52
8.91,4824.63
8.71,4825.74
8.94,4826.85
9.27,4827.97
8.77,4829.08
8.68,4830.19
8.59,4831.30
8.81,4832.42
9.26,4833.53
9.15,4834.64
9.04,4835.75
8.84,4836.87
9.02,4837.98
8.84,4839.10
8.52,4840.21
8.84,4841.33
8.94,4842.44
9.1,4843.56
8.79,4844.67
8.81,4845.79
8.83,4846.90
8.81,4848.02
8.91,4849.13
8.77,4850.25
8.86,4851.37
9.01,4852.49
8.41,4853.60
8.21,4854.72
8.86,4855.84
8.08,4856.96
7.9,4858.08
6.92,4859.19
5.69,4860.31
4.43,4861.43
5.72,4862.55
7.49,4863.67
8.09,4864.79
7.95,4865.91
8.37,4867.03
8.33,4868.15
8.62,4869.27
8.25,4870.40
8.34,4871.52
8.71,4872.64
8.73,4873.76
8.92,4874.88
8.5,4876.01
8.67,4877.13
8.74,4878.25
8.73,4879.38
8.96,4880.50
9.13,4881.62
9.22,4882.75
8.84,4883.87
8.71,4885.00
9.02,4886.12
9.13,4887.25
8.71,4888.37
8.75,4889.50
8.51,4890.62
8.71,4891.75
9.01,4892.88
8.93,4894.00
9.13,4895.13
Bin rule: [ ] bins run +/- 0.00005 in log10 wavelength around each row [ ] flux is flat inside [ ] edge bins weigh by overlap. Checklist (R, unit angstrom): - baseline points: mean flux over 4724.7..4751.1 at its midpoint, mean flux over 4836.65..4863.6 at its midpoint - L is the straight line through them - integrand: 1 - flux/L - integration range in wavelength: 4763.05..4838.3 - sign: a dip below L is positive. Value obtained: -3.8 angstrom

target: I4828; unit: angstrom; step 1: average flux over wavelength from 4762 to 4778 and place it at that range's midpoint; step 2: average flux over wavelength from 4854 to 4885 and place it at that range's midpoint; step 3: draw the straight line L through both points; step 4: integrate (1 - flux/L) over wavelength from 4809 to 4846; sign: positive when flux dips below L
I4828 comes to -2.1 angstrom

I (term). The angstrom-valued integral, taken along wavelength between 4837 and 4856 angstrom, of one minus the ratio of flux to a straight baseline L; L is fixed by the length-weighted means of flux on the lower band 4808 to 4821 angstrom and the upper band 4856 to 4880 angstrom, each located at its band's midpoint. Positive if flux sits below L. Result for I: -1.1 angstrom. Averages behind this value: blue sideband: 8.94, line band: 8.8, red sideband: 7.89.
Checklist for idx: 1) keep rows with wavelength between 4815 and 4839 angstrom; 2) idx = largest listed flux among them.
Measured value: 9.27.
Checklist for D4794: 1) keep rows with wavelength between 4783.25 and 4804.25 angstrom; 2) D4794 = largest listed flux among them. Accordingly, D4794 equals 9.26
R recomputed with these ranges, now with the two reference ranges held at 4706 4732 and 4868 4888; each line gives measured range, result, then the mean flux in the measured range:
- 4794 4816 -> -0.3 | 8.98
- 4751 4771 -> 0.0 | 8.92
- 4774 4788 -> 0.0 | 8.93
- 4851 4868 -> 2.3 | 7.6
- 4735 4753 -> 0.0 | 8.92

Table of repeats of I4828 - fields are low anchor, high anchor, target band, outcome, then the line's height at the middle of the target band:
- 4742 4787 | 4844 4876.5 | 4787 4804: -0.6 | 8.68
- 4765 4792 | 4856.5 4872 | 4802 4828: -2.1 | 8.29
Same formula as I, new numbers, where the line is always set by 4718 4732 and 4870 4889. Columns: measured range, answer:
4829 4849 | 0.0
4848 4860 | 0.6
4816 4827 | 0.0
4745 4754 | 0.0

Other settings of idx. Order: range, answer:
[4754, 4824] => 9.36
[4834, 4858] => 9.15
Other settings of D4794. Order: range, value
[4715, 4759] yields 9.5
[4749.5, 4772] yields 9.19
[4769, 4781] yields 9.34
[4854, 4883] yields 9.22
